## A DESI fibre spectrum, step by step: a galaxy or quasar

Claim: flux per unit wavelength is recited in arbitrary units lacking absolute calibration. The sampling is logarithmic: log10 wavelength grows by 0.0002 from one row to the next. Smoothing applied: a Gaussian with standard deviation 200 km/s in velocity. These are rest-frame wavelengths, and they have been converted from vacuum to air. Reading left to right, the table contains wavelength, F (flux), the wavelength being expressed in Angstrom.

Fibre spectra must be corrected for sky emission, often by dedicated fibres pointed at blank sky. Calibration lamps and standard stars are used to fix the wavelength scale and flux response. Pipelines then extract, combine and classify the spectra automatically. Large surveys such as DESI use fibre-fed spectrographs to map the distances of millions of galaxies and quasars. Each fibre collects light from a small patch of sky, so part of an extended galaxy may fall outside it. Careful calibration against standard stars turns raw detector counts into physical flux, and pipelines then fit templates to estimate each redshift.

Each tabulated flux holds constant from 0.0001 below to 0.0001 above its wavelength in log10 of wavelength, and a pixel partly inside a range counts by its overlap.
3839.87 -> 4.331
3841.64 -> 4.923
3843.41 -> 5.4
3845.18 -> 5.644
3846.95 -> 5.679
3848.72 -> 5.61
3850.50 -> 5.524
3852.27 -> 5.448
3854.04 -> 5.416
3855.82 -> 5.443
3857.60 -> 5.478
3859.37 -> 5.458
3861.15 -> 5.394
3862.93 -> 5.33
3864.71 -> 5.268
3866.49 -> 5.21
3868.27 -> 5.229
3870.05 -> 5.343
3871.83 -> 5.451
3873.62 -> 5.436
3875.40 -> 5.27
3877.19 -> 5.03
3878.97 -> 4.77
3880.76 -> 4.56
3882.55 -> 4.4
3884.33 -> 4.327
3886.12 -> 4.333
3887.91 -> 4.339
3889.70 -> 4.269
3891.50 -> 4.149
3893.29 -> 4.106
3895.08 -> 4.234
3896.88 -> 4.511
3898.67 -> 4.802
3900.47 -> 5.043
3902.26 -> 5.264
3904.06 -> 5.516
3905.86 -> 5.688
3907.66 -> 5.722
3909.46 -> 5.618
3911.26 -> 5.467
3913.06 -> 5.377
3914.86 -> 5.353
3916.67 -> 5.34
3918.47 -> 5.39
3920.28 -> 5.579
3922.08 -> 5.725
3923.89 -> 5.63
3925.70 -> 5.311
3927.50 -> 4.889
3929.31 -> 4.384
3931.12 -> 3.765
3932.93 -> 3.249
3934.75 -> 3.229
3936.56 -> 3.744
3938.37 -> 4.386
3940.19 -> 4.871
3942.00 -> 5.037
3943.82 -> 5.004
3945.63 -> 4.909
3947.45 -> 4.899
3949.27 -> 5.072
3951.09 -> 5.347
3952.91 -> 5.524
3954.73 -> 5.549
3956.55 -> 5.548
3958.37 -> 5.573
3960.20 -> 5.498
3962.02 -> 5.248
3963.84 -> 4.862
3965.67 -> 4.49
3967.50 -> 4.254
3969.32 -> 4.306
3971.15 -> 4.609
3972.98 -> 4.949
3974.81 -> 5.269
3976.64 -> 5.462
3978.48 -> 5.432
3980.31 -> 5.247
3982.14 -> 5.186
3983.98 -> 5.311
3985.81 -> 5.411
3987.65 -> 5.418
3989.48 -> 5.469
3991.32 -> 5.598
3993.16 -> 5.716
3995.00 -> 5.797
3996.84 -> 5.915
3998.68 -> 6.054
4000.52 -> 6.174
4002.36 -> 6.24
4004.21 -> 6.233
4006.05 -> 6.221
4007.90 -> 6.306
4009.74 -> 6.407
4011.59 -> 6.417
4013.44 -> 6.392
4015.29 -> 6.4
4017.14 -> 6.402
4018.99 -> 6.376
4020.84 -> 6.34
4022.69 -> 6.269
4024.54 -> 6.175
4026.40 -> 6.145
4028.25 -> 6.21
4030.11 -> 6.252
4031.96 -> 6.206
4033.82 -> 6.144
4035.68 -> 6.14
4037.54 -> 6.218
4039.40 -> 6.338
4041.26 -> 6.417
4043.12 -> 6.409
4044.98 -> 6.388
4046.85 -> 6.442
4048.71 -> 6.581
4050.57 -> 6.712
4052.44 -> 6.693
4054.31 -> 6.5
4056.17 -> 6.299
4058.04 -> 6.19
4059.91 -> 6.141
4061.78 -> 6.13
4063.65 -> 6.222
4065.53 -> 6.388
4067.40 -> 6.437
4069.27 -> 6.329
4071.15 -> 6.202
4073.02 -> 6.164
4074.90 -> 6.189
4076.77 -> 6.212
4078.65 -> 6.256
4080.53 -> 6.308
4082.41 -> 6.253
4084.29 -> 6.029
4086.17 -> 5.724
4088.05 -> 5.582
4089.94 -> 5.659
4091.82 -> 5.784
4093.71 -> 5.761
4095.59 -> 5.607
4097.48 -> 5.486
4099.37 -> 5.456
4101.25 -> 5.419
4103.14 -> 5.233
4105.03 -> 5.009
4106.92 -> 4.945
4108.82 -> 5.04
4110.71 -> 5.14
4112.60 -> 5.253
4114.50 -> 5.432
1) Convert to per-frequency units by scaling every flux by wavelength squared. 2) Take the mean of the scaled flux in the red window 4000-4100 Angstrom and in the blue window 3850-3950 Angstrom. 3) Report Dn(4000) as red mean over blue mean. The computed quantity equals 1.3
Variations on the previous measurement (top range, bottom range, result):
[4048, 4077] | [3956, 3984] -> 1.31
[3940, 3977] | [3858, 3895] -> 1.08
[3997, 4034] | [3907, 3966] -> 1.30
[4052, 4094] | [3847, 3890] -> 1.33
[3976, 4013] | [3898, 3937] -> 1.21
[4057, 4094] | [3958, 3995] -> 1.24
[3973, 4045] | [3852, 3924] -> 1.25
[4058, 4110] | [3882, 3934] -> 1.31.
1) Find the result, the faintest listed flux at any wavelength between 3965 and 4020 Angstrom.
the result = 4.254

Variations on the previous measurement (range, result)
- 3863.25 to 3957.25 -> 3.229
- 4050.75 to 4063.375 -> 6.13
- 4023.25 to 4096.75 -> 5.582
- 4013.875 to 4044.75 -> 6.14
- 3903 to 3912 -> 5.467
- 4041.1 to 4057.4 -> 6.299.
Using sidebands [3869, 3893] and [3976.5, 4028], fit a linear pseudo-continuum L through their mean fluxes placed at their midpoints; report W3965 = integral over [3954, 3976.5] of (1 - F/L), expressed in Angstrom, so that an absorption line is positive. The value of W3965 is 2.24 Angstrom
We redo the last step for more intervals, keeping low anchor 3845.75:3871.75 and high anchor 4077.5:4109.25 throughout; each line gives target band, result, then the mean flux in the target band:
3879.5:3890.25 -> 2.1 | 4.39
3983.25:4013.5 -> -2.1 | 5.94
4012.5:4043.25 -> -3.9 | 6.28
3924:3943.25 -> 4.0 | 4.35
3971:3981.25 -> 0.6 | 5.2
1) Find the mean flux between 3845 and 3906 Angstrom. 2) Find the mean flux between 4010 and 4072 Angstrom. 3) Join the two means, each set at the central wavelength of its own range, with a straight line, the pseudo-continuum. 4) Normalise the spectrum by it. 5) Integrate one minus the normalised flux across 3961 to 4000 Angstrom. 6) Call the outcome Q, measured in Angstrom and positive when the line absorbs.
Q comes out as 4.1 Angstrom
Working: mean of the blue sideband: 5.04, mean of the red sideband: 6.33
